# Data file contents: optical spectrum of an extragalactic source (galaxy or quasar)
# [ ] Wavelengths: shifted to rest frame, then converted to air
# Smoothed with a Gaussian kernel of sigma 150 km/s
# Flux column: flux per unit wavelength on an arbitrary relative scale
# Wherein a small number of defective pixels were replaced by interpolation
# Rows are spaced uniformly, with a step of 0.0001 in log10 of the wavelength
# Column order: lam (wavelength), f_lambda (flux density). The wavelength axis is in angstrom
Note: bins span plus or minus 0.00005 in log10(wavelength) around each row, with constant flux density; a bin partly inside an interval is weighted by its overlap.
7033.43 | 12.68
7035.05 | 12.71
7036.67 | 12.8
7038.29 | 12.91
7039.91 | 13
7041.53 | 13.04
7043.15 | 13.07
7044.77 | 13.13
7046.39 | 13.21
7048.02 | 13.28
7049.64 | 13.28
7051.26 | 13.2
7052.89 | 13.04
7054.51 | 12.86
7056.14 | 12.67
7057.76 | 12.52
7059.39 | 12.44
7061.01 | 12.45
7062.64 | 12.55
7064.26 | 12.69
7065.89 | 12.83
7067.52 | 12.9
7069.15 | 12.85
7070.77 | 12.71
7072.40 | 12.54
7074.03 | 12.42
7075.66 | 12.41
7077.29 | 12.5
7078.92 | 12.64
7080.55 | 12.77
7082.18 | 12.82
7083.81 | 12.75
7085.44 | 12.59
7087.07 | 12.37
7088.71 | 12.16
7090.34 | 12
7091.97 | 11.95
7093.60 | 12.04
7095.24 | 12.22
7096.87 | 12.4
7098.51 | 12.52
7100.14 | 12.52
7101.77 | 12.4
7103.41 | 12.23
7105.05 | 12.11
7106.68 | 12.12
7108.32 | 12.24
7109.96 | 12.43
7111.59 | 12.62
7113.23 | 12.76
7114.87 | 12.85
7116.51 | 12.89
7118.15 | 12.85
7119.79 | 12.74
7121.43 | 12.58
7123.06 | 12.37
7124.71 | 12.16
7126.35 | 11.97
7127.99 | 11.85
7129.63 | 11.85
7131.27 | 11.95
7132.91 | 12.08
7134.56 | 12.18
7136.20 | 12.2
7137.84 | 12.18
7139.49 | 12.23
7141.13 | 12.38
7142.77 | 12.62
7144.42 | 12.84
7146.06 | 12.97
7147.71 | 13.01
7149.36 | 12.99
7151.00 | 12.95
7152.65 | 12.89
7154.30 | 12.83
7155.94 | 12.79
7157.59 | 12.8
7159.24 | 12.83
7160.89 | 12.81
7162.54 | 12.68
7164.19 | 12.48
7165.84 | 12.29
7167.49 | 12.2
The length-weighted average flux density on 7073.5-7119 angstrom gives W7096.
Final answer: 12.4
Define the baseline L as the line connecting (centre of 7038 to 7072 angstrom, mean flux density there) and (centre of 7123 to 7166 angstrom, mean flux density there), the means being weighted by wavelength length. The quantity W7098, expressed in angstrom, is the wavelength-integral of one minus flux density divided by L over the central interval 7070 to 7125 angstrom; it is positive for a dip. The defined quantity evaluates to 1.0 angstrom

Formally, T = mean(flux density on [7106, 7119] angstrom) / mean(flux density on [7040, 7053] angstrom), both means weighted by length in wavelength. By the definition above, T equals 1.0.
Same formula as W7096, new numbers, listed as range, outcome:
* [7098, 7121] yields 12.5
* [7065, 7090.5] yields 12.6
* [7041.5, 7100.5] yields 12.7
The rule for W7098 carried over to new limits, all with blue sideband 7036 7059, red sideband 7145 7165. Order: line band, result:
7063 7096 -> 1.1 angstrom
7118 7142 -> 1.2 angstrom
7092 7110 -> 0.9 angstrom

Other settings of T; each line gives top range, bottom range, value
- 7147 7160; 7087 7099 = 1.06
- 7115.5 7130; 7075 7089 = 0.99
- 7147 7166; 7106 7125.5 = 1.02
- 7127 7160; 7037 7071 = 0.97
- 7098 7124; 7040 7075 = 0.97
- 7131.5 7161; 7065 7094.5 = 1.01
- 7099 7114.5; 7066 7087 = 0.98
